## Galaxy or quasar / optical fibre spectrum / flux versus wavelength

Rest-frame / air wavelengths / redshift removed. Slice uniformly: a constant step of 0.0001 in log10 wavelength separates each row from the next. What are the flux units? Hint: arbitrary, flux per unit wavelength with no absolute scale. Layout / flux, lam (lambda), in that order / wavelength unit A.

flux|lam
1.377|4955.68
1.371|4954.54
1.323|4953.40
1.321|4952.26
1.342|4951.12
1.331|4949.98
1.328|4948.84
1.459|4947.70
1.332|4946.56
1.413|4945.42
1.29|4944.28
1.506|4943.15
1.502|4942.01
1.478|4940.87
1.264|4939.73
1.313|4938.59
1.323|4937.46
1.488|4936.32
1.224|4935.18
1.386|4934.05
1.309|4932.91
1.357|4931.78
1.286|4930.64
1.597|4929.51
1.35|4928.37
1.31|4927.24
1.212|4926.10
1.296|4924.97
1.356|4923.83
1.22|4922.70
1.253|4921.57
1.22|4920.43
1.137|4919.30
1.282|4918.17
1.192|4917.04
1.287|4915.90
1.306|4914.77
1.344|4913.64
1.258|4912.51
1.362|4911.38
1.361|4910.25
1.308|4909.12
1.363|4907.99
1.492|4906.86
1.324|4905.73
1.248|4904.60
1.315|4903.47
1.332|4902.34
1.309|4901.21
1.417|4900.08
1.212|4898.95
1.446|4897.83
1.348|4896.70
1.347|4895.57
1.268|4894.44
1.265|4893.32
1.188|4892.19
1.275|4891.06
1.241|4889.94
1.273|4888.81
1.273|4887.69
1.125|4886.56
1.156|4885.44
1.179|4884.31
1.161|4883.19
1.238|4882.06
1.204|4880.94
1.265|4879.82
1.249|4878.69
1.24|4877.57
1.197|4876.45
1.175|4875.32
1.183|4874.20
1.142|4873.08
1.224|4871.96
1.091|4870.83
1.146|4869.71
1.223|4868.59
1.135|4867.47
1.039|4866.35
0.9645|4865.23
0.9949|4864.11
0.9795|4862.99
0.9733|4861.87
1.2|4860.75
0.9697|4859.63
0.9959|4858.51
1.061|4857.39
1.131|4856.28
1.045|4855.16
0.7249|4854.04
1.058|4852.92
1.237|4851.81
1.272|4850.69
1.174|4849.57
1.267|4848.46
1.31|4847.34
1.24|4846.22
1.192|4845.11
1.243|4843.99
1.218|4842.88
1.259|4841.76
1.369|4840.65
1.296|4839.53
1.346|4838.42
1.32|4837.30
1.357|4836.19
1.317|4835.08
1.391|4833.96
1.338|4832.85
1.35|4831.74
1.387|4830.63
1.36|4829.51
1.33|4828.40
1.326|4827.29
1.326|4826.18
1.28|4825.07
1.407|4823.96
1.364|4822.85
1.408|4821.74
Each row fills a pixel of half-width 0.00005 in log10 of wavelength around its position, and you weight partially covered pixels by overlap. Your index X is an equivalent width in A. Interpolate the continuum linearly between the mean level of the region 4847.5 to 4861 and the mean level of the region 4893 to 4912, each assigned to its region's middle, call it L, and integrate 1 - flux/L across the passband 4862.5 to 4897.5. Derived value 1.1 A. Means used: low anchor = 1.1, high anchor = 1.34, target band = 1.19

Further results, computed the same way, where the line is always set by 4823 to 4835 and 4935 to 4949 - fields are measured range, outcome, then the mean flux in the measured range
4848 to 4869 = 4.4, 1.07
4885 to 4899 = 1.1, 1.27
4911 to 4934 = 1.3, 1.3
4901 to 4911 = 0.2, 1.34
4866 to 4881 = 2.0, 1.18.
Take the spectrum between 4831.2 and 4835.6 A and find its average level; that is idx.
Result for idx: 1.35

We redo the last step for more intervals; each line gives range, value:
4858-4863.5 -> 1.02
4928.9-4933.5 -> 1.39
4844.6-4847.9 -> 1.25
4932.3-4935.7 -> 1.31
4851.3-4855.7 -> 1.01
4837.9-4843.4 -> 1.3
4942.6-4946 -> 1.4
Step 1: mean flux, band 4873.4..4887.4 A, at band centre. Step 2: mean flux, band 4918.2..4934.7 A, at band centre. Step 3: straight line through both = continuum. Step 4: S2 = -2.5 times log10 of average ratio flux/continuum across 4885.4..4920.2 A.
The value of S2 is -0.04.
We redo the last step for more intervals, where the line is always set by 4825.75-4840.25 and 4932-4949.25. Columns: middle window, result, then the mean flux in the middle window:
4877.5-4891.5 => 0.12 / 1.22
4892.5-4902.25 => 0.03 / 1.32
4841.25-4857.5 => 0.16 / 1.16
